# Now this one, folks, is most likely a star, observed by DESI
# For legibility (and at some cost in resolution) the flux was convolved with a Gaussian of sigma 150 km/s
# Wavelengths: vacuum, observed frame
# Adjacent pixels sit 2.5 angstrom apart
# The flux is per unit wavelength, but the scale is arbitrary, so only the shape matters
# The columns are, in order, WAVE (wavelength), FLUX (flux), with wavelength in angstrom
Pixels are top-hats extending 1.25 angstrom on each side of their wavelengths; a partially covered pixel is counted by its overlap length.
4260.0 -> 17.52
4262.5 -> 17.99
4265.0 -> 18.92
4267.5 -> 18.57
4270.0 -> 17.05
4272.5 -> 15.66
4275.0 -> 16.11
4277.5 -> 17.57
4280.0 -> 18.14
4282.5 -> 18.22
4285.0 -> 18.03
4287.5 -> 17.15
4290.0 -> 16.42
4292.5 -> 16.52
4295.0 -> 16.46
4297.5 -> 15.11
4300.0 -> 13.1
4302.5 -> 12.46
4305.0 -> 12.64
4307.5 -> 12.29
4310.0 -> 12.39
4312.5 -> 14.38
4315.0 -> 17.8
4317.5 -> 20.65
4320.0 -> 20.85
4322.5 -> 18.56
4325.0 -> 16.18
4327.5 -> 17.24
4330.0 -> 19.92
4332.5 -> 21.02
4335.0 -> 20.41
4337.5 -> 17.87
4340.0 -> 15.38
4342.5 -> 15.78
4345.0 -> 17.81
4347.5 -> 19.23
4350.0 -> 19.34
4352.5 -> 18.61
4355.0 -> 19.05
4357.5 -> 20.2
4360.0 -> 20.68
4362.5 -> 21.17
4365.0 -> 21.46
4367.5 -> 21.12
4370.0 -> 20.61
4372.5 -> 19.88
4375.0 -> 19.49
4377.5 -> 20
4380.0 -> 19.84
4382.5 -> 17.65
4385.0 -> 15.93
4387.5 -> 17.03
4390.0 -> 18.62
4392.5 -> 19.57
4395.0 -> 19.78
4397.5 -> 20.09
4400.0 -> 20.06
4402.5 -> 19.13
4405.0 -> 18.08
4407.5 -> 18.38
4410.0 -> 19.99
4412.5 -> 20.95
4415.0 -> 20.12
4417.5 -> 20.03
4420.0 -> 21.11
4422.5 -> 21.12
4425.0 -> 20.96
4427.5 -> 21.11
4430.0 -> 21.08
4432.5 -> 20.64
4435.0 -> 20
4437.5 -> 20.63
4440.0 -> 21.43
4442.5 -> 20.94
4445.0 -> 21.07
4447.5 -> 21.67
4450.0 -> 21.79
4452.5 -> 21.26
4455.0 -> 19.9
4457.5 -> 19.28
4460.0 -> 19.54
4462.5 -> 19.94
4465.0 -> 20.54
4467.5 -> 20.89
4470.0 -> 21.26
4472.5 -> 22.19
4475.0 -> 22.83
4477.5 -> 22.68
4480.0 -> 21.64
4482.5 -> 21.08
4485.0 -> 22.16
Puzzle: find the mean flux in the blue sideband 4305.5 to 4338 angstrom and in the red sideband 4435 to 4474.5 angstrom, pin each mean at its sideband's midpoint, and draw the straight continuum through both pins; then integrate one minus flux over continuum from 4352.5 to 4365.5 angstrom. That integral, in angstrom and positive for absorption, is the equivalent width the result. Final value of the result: -1.3 angstrom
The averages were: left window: 17.5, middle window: 20.3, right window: 20.8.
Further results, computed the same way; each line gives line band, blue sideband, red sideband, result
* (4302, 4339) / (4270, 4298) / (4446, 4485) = 1.5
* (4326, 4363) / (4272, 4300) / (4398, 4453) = -1.1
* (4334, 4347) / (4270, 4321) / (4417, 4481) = 0.0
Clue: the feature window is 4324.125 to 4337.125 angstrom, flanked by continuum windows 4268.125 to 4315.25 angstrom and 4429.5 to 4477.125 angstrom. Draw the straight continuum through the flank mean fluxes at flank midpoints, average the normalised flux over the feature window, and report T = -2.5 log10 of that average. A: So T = -0.12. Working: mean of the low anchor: 15.7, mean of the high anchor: 20.9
